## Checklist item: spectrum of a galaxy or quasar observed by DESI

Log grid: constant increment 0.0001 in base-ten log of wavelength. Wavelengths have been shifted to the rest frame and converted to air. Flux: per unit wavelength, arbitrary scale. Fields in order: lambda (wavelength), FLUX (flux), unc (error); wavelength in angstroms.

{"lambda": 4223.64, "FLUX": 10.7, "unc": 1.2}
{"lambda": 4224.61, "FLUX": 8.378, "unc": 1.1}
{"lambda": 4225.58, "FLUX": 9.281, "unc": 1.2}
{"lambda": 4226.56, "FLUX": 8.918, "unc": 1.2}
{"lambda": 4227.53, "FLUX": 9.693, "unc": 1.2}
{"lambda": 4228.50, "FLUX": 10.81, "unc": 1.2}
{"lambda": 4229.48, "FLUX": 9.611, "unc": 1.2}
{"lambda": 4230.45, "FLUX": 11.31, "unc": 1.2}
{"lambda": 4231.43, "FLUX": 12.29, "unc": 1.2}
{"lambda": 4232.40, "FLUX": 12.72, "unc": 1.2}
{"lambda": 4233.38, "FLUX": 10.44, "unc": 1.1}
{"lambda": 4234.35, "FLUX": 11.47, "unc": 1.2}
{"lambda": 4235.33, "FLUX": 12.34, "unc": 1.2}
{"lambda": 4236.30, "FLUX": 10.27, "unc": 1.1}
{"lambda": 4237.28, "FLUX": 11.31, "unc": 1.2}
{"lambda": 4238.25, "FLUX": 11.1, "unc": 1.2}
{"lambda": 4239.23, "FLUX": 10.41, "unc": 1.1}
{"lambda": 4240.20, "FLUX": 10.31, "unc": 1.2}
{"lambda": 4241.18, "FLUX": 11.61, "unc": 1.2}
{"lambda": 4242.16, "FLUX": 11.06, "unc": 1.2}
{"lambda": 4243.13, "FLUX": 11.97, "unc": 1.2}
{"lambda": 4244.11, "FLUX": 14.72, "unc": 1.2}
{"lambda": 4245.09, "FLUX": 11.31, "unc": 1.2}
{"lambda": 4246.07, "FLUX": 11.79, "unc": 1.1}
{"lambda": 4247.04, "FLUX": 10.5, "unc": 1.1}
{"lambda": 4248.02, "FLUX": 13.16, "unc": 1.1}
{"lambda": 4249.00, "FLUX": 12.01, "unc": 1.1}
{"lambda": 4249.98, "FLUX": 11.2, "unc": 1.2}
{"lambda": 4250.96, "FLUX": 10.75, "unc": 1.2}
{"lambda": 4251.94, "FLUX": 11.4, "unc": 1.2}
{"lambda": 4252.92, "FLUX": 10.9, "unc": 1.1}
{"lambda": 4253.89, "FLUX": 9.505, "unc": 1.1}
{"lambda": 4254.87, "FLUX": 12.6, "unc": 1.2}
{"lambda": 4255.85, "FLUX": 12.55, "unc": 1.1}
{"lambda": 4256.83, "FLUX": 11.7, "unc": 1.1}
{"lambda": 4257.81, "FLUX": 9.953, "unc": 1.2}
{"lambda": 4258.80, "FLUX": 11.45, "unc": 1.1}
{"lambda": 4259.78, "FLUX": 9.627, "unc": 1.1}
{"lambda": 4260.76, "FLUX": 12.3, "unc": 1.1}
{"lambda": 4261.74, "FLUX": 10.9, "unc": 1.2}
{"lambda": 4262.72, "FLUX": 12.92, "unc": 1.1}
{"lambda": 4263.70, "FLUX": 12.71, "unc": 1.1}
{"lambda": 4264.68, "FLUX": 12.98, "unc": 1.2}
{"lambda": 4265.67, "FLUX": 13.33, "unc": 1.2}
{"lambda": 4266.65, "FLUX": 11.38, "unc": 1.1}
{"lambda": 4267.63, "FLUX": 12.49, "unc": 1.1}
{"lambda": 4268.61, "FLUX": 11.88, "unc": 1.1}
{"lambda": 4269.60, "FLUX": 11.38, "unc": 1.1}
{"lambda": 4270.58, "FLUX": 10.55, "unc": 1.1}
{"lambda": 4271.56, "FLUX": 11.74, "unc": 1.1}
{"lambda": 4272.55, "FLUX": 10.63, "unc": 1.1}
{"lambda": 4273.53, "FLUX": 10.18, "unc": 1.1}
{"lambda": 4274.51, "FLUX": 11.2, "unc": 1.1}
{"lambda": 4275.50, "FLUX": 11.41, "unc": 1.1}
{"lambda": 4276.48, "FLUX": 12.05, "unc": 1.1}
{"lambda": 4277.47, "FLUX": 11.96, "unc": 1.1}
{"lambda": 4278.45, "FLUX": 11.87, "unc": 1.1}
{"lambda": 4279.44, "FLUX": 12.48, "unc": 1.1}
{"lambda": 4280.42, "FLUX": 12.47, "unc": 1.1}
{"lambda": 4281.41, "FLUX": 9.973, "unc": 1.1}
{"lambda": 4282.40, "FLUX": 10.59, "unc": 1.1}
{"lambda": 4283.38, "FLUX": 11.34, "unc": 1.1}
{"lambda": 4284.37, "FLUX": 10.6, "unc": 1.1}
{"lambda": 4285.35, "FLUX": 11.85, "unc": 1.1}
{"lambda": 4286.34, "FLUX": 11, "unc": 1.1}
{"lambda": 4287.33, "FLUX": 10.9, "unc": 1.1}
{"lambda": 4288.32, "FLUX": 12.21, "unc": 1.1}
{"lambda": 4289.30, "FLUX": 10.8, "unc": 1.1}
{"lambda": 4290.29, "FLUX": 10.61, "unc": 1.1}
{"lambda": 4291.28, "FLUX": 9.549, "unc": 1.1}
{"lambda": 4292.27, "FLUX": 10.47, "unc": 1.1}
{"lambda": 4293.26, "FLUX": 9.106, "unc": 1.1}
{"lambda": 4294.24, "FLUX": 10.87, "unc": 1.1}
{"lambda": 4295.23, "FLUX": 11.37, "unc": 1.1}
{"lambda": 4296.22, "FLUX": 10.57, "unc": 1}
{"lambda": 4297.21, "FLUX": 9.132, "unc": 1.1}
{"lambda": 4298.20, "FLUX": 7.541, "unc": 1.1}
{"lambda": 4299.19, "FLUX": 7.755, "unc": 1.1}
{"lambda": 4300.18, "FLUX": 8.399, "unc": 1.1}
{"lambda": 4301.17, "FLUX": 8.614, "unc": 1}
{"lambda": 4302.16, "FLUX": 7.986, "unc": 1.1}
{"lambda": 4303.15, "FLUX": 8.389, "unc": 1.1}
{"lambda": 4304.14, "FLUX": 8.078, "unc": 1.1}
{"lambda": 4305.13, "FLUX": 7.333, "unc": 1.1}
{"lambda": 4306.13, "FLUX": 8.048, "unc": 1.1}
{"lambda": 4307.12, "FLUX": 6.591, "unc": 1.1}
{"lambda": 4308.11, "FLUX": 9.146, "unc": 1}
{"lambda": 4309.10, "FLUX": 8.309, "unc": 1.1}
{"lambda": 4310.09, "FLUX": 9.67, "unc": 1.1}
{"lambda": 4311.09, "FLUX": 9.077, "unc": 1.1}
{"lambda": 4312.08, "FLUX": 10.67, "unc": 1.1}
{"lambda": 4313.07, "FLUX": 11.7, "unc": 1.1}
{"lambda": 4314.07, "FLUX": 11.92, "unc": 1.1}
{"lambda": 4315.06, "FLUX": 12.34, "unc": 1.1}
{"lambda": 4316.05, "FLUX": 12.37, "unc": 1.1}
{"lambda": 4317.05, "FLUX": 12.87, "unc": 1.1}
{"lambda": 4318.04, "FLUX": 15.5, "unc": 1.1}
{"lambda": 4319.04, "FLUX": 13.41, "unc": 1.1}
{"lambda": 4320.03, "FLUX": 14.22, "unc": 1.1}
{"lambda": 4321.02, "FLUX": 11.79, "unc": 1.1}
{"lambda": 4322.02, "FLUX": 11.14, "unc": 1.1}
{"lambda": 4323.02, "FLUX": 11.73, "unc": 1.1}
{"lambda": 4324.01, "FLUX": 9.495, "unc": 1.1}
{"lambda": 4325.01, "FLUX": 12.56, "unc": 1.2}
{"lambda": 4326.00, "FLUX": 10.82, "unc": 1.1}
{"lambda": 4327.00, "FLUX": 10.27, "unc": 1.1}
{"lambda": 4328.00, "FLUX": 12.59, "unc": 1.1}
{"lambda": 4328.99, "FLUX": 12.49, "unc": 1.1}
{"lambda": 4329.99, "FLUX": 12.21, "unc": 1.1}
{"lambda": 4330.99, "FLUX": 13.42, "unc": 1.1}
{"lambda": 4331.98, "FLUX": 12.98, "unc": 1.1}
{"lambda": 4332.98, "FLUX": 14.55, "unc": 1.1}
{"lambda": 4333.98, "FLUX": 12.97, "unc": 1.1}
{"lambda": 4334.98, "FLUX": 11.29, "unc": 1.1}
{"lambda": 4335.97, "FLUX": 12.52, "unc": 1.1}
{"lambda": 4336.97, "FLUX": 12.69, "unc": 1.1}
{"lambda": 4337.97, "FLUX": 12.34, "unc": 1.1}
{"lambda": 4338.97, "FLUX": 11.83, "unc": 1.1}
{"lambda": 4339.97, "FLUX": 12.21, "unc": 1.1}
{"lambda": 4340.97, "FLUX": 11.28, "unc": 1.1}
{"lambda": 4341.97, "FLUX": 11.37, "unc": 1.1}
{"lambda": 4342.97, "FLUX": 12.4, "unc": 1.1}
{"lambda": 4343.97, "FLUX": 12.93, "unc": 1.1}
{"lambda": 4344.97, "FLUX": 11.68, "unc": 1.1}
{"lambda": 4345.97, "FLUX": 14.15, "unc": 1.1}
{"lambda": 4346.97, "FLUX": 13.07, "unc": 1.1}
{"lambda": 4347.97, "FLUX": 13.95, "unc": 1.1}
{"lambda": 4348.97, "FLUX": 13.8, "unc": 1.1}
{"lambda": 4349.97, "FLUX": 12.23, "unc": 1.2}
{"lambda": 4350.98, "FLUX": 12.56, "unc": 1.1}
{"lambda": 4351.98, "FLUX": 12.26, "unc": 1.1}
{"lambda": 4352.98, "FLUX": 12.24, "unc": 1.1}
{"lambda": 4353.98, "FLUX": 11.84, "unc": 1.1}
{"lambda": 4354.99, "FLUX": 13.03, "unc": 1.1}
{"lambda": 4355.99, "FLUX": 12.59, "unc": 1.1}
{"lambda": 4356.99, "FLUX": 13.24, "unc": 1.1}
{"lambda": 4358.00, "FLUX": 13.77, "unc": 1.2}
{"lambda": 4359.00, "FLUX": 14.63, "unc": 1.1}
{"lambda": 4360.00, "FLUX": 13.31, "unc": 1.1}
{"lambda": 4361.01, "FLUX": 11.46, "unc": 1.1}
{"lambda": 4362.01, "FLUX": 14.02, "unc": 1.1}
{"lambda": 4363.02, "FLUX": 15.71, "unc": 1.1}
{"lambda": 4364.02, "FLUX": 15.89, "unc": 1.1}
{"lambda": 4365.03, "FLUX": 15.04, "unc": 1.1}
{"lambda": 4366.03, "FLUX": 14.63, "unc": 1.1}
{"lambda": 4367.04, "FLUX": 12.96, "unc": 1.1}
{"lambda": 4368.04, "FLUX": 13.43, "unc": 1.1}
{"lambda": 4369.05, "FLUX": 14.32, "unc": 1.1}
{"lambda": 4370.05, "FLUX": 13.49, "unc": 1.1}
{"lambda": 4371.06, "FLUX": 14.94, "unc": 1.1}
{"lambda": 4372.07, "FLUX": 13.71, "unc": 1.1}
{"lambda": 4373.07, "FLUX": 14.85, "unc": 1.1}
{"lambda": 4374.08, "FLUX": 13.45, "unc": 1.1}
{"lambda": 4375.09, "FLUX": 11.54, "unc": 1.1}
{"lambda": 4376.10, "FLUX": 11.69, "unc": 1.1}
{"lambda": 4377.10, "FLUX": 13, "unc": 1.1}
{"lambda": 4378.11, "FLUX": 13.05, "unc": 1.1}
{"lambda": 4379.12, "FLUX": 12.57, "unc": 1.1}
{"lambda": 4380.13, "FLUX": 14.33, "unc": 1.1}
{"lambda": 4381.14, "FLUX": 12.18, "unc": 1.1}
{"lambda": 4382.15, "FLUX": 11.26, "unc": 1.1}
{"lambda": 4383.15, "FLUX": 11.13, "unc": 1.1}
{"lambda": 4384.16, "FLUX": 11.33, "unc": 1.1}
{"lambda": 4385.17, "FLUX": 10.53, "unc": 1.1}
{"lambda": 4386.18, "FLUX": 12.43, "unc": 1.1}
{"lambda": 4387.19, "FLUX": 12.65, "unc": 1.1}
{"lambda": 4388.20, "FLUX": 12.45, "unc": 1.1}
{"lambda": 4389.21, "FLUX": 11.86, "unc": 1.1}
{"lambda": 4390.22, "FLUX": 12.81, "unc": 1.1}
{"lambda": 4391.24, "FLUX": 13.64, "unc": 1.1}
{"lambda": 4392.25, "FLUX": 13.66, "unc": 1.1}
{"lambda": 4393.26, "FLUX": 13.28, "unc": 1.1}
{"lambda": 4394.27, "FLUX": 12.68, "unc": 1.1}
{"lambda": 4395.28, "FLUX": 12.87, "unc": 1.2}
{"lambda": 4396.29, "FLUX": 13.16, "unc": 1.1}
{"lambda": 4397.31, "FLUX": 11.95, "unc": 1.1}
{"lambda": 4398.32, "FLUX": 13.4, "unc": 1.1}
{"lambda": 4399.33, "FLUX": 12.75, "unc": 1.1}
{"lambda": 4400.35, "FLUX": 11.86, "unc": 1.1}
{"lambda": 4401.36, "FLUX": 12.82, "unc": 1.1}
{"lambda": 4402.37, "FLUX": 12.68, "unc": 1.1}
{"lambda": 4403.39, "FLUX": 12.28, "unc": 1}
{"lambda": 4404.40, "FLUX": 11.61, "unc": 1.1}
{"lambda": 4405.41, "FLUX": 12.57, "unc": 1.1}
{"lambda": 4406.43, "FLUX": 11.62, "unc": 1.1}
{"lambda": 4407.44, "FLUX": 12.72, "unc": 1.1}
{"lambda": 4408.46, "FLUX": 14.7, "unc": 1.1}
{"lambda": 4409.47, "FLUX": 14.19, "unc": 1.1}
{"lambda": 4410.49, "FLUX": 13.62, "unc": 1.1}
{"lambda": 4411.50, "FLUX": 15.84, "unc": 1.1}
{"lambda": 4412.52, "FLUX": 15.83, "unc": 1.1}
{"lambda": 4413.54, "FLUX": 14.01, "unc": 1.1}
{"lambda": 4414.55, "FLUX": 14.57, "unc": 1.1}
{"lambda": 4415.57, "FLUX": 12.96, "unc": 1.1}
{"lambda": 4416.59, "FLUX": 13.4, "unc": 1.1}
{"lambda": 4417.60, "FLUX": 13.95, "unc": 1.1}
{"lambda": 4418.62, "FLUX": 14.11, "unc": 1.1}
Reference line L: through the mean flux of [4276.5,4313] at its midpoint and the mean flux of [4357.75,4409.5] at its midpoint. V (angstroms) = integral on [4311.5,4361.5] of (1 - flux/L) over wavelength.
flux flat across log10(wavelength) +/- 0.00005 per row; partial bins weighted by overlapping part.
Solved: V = -4.9 angstroms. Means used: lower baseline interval 9.92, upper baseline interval 13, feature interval 12.5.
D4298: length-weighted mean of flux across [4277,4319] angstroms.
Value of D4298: 10.3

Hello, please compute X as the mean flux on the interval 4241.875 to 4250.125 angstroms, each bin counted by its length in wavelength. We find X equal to 12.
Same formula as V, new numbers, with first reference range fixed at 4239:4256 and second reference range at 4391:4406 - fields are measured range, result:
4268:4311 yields 6.21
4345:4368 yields -1.92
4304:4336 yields 2.01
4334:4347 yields -0.01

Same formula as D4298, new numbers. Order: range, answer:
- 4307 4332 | 11.6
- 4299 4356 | 11.5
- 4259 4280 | 11.7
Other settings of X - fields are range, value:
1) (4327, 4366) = 12.9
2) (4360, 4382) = 13.6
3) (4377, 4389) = 12.2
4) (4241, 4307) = 10.9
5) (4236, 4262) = 11.4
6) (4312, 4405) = 12.7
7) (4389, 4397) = 13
